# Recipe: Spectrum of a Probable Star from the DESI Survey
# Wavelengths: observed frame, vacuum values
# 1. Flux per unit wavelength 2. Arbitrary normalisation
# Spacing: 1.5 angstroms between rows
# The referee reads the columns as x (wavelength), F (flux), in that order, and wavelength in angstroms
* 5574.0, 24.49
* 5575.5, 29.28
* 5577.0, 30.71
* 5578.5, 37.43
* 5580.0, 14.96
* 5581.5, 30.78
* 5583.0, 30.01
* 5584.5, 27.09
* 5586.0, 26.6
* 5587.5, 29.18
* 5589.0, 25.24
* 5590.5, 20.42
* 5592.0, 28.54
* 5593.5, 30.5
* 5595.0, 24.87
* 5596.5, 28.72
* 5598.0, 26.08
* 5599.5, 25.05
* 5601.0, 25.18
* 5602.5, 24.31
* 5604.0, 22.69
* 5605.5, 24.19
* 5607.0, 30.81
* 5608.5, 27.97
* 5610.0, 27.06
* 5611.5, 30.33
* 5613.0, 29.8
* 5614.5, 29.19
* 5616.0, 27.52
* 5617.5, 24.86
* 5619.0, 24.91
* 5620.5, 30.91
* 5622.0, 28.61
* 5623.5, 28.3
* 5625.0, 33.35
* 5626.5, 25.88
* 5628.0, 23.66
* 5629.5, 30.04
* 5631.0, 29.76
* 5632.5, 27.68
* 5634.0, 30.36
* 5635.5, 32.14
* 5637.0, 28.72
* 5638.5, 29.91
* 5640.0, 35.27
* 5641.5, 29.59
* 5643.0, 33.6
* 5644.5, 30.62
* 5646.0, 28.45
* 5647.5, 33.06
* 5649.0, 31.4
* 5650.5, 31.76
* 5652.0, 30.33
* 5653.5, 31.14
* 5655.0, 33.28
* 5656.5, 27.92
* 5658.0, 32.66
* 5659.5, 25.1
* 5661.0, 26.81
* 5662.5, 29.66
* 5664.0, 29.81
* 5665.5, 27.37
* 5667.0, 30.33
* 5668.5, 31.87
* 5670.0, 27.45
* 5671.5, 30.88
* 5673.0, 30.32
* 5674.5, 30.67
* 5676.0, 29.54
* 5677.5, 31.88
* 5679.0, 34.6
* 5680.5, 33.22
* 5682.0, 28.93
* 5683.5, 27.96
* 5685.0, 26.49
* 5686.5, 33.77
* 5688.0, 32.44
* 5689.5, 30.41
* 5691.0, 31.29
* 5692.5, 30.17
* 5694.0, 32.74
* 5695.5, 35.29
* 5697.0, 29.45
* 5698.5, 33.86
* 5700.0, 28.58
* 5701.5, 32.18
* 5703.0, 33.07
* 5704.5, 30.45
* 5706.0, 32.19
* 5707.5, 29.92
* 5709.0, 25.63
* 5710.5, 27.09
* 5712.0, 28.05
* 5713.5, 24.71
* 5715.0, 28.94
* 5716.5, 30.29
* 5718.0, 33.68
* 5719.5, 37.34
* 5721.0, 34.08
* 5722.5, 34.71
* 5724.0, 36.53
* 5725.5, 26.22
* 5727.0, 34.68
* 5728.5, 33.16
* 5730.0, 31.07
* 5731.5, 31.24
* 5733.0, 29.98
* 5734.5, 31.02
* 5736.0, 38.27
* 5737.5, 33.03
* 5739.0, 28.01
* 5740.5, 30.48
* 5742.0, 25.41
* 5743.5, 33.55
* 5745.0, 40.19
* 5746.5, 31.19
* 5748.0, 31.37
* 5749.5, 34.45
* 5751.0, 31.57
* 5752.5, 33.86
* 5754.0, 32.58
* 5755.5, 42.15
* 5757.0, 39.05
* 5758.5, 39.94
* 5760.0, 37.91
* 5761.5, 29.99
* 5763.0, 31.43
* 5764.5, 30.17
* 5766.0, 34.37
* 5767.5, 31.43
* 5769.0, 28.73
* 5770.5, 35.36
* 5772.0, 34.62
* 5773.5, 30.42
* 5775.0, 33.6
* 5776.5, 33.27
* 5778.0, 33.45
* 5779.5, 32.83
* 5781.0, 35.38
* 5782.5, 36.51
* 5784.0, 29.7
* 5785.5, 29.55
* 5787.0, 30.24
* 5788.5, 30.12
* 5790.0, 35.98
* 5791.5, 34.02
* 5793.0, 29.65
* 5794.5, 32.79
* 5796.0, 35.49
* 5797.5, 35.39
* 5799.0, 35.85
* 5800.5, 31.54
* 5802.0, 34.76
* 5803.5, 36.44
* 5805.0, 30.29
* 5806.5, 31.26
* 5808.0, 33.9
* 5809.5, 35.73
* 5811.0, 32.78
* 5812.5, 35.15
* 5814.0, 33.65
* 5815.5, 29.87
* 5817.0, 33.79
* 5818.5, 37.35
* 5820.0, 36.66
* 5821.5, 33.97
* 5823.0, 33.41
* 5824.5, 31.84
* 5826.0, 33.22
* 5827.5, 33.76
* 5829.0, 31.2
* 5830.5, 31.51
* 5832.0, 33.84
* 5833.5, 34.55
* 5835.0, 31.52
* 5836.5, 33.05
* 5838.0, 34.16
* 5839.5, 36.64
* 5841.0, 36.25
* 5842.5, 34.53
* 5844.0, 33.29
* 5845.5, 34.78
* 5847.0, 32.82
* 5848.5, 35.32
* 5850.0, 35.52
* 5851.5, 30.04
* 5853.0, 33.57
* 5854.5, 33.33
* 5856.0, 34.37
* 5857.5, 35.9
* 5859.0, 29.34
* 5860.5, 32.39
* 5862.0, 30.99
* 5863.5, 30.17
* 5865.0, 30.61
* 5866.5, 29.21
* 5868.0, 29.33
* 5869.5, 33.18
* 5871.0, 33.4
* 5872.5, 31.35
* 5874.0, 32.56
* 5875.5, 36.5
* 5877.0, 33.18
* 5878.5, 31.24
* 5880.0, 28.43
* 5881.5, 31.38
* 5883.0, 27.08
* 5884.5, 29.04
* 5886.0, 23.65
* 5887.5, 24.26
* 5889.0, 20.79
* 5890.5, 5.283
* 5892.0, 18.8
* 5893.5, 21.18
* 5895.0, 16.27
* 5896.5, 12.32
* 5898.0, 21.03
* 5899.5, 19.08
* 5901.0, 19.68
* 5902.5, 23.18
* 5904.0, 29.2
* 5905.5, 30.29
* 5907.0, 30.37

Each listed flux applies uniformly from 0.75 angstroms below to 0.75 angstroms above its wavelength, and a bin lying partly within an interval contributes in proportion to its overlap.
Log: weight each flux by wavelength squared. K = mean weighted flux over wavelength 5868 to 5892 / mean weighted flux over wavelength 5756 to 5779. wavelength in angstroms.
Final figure 0.86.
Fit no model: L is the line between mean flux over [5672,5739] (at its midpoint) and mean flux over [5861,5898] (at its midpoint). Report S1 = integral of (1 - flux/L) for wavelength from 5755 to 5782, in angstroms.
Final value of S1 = -4.06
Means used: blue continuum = 31.3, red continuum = 26.6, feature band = 34.1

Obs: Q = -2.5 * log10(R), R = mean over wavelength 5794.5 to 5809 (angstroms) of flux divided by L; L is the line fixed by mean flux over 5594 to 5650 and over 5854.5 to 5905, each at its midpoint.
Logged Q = -0.23 mag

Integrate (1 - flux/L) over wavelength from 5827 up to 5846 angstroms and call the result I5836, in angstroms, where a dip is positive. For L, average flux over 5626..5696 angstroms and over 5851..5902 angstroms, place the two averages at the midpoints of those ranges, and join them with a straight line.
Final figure -4.0 angstroms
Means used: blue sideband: 30.3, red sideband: 27.3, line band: 33.8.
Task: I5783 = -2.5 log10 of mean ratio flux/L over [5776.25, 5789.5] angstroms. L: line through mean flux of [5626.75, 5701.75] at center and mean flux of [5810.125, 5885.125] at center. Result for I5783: -0.01 mag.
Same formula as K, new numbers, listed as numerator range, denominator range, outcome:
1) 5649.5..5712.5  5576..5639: 1.13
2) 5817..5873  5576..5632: 1.31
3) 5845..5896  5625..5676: 1.05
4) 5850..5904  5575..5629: 1.10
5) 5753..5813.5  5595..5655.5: 1.23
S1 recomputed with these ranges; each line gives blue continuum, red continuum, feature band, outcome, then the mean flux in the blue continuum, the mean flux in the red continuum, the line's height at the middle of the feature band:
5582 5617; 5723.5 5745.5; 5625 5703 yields -2.74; 27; 32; 29.4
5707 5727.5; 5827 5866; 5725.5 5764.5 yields -2.36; 30.8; 33.2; 31.3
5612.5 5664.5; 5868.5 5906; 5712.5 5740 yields -3.85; 29.6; 25.3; 28.1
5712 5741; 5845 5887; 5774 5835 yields -2.99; 31.9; 31.7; 31.8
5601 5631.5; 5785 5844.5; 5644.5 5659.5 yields -1.10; 27.6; 33.5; 28.7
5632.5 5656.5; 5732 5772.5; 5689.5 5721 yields 1.49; 31.1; 33.3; 32.3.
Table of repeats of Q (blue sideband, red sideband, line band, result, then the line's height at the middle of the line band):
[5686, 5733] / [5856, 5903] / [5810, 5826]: -0.193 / 28.3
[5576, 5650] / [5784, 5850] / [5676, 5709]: -0.031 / 30.3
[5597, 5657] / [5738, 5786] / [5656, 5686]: 0.021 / 30.3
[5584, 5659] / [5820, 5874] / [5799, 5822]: -0.053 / 32.3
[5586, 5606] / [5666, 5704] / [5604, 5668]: -0.043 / 28.2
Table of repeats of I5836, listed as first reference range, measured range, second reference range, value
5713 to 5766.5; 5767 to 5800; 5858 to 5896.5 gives -1.8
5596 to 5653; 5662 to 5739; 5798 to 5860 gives -1.3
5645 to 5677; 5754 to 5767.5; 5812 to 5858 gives -1.3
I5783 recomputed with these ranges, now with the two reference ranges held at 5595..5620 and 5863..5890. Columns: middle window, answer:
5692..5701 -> -0.15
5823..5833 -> -0.13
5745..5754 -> -0.17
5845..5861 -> -0.14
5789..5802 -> -0.18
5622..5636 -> -0.08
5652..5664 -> -0.09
